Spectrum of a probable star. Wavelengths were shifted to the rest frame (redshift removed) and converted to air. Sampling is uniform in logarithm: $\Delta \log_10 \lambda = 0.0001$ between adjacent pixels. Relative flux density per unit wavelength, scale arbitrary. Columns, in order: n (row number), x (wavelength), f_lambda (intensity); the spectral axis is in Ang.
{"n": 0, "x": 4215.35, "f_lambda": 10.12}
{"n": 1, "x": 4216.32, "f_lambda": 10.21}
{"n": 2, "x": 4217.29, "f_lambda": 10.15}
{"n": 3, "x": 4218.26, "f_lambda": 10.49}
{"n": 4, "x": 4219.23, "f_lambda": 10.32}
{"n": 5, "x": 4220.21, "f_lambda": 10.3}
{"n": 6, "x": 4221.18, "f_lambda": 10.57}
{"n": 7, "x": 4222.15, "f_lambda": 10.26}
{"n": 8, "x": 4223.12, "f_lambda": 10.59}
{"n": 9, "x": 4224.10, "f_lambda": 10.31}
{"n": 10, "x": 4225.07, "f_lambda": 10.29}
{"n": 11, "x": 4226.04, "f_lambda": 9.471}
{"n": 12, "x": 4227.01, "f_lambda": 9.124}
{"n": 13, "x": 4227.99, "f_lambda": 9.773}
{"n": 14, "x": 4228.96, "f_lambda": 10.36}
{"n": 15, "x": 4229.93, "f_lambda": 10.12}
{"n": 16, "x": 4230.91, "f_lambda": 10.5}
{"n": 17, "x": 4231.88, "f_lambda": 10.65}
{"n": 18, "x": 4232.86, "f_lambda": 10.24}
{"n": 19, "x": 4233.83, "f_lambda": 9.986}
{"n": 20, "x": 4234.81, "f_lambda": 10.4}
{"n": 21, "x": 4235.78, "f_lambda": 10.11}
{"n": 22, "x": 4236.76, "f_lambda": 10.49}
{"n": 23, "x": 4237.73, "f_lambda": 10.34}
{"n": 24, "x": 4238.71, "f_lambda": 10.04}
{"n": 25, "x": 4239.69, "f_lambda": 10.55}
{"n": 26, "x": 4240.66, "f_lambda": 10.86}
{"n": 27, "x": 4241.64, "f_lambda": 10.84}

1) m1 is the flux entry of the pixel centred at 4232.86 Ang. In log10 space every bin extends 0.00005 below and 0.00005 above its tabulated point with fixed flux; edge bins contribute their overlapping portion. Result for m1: 10.24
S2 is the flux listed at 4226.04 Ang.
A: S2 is 9.471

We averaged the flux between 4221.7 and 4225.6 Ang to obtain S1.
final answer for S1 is 10.4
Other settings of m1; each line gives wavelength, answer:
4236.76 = 10.49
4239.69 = 10.55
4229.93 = 10.12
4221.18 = 10.57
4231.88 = 10.65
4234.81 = 10.4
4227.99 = 9.773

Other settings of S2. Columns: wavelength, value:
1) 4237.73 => 10.34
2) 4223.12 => 10.59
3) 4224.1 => 10.31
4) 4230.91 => 10.5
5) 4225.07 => 10.29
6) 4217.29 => 10.15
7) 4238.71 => 10.04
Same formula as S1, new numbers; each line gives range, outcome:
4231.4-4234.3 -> 10.3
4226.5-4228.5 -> 9.46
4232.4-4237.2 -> 10.2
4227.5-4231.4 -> 10.2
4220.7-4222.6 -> 10.4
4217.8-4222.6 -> 10.4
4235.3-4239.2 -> 10.2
